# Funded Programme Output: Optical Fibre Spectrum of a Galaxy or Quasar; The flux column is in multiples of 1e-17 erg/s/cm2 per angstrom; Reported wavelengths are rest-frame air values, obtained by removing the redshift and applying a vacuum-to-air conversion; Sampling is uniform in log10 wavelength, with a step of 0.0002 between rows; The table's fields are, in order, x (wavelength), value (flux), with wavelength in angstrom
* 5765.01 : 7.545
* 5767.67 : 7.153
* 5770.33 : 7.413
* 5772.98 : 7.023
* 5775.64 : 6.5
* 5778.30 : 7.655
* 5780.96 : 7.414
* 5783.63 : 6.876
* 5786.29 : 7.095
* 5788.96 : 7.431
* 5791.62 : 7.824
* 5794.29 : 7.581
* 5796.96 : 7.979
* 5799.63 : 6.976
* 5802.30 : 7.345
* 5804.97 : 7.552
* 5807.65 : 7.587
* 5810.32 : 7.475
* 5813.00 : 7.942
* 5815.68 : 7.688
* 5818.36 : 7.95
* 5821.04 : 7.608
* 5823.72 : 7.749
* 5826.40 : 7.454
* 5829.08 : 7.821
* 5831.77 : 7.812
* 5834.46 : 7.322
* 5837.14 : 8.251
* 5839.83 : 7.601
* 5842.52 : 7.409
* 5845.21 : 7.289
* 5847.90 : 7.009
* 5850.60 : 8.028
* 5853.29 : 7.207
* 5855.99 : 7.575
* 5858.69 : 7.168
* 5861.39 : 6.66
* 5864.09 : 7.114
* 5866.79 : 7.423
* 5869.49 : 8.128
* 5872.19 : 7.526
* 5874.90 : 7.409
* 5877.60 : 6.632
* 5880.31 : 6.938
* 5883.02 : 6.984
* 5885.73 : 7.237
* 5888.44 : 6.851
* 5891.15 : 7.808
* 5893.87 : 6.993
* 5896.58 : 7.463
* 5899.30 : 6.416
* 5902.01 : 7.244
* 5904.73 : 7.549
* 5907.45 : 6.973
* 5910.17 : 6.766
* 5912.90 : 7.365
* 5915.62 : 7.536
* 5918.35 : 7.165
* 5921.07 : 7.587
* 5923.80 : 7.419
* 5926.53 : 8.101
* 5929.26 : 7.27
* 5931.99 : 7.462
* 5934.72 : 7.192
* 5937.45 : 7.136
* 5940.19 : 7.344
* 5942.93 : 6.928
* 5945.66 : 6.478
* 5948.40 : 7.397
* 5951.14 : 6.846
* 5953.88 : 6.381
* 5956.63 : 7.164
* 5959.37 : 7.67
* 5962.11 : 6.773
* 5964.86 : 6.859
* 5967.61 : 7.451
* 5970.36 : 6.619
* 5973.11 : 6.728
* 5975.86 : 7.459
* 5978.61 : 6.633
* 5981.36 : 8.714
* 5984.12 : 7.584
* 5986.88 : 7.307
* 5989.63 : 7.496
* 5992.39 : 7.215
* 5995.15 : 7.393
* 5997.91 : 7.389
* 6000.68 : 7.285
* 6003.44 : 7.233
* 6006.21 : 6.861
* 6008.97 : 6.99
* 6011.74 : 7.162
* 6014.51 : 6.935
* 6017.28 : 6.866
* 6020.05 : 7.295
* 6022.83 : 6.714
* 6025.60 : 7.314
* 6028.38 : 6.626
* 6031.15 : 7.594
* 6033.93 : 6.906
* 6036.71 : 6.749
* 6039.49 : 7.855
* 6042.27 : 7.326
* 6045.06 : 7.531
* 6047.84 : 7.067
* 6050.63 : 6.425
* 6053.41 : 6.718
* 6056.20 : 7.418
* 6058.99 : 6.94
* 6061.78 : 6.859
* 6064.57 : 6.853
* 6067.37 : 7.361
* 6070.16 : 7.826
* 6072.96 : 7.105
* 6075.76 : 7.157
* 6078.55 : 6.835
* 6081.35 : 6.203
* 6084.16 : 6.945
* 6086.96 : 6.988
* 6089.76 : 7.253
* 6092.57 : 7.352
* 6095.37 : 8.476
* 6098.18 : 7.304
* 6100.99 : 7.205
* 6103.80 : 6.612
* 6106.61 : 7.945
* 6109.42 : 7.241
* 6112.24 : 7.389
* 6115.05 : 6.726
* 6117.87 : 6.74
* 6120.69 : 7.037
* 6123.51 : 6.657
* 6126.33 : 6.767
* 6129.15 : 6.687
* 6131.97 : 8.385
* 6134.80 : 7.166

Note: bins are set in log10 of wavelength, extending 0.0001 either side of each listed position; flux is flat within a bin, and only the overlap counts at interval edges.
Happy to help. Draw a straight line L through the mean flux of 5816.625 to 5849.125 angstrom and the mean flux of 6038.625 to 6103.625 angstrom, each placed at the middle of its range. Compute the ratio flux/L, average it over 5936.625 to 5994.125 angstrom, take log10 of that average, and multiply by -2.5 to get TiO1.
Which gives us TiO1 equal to 0.03 mag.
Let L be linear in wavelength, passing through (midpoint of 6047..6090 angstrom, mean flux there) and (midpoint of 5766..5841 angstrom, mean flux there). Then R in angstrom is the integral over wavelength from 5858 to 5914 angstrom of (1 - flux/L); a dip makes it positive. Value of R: 1.3 angstrom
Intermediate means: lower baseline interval 7.5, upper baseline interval 6.99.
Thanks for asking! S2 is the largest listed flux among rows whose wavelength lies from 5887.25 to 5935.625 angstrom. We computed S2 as 8.101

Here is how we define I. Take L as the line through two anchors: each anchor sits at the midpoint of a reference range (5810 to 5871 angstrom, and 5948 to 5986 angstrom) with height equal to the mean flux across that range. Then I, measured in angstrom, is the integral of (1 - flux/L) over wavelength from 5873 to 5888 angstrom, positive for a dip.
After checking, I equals 0.8 angstrom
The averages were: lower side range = 7.55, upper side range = 7.16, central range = 7.05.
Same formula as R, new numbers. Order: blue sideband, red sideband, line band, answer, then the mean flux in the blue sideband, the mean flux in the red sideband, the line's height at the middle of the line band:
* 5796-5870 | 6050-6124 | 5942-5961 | 0.92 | 7.53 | 7.11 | 7.33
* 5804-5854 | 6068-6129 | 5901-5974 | 2.55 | 7.62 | 7.13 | 7.42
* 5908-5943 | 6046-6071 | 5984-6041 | -0.20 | 7.33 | 7.05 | 7.15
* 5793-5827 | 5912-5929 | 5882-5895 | 0.62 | 7.61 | 7.52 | 7.54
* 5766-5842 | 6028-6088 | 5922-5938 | -0.36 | 7.5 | 7.07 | 7.29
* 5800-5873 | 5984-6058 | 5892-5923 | 0.78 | 7.54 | 7.15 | 7.39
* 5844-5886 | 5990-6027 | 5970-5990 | -0.51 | 7.27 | 7.14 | 7.16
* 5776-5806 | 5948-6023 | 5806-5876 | -1.99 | 7.4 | 7.16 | 7.34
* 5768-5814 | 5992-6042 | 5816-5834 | -0.89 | 7.38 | 7.13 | 7.35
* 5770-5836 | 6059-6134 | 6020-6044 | 0.23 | 7.49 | 7.15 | 7.22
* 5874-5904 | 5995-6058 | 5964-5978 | 0.19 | 7.09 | 7.11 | 7.1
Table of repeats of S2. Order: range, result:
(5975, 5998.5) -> 8.714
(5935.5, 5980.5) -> 7.67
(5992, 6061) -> 7.855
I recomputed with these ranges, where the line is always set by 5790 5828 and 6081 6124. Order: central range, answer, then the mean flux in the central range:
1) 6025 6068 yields 1.0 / 7.09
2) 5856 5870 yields 0.5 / 7.28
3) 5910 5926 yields 0.1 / 7.38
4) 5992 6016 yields 0.5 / 7.16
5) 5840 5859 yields 0.4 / 7.41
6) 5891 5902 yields 0.6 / 7.11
